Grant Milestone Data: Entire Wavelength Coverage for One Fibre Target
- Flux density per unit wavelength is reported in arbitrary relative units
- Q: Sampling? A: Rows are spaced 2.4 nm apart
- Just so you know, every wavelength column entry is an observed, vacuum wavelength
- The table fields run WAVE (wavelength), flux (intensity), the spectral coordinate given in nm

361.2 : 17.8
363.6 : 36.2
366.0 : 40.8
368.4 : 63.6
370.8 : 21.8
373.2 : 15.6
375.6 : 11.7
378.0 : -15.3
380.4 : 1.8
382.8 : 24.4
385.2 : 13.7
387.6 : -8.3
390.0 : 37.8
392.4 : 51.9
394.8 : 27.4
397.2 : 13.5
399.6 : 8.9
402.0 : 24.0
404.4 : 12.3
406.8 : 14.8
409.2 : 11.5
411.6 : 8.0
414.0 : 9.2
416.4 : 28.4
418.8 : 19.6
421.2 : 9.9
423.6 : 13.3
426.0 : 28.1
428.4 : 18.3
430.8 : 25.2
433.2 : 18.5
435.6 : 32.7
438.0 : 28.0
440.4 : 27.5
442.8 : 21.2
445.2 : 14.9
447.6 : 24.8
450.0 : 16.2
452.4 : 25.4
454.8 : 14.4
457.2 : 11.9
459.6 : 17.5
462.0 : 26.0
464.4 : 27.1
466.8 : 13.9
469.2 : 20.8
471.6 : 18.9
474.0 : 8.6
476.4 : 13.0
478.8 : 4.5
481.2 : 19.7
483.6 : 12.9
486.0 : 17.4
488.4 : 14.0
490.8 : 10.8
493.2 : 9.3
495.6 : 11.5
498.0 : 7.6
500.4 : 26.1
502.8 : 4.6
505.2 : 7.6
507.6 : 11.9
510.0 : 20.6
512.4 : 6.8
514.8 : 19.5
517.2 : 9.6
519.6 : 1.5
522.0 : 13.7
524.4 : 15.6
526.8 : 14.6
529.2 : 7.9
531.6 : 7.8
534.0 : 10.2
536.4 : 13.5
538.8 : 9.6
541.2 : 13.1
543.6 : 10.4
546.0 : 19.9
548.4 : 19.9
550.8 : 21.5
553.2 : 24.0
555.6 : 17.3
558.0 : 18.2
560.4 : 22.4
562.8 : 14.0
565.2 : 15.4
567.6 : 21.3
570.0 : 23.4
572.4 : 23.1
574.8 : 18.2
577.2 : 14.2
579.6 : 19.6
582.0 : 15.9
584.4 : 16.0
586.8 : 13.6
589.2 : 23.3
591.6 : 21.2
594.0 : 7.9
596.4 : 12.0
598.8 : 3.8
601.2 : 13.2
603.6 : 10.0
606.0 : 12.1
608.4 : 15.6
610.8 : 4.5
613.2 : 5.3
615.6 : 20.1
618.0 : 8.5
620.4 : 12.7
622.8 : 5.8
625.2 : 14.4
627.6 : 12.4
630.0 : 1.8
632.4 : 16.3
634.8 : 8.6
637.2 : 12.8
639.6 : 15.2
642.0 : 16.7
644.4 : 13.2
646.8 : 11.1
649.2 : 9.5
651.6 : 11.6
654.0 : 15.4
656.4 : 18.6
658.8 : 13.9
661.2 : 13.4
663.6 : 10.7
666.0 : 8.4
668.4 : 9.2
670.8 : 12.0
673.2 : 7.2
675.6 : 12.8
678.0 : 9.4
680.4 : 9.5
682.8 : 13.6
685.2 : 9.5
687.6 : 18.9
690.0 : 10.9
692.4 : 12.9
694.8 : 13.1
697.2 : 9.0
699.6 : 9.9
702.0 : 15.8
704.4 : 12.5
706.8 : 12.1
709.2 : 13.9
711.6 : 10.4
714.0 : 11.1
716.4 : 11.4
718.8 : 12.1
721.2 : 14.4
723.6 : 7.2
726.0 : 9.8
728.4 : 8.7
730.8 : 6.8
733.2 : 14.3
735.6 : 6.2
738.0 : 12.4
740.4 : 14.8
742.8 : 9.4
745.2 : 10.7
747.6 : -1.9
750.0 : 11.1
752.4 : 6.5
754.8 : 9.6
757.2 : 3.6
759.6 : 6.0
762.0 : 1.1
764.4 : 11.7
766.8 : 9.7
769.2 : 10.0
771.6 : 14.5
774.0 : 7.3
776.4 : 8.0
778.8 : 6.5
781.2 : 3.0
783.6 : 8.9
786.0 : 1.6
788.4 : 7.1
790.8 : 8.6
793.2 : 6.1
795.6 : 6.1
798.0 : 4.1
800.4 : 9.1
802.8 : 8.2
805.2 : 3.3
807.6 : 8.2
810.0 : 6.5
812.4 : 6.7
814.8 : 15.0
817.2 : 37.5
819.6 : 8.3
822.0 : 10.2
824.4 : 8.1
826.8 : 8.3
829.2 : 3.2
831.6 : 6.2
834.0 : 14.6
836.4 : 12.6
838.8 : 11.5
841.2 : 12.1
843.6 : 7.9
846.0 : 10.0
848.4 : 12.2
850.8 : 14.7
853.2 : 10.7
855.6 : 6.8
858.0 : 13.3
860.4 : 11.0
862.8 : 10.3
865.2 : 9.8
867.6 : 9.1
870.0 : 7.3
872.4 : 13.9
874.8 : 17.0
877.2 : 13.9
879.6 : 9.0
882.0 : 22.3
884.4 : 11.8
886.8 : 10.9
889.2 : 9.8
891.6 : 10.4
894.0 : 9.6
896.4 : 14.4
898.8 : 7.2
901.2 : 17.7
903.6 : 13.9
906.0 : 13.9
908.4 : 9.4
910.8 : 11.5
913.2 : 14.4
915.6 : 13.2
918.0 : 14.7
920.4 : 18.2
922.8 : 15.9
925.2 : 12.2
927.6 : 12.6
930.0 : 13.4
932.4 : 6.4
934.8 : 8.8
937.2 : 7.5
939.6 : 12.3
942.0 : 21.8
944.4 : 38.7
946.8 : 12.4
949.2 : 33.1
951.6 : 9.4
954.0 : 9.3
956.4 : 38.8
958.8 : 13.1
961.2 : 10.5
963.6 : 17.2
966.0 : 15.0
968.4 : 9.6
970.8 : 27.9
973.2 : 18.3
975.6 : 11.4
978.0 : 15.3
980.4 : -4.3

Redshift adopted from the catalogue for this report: 1.19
